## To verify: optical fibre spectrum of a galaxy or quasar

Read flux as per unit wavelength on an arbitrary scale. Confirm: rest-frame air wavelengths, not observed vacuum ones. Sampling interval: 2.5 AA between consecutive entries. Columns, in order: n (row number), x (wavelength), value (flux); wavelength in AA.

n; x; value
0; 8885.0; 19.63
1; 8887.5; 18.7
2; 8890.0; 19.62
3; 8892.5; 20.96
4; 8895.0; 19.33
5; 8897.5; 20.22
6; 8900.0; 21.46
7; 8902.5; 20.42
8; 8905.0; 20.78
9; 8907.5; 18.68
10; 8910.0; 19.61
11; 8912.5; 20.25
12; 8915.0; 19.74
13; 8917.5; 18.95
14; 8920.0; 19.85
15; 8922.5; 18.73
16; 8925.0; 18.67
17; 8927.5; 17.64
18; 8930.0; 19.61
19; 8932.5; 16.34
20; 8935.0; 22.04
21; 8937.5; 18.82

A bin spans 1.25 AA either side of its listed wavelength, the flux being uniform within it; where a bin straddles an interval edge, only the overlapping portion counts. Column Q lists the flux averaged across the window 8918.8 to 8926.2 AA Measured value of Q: 19.1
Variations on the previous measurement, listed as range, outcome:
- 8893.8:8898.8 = 19.8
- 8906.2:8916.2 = 19.6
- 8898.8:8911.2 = 20.2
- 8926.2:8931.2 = 18.6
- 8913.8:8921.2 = 19.5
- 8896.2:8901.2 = 20.8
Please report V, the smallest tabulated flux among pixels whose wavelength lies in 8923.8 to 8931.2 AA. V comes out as 17.64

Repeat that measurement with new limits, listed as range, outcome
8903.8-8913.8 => 18.68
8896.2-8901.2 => 20.22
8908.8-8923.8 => 18.73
